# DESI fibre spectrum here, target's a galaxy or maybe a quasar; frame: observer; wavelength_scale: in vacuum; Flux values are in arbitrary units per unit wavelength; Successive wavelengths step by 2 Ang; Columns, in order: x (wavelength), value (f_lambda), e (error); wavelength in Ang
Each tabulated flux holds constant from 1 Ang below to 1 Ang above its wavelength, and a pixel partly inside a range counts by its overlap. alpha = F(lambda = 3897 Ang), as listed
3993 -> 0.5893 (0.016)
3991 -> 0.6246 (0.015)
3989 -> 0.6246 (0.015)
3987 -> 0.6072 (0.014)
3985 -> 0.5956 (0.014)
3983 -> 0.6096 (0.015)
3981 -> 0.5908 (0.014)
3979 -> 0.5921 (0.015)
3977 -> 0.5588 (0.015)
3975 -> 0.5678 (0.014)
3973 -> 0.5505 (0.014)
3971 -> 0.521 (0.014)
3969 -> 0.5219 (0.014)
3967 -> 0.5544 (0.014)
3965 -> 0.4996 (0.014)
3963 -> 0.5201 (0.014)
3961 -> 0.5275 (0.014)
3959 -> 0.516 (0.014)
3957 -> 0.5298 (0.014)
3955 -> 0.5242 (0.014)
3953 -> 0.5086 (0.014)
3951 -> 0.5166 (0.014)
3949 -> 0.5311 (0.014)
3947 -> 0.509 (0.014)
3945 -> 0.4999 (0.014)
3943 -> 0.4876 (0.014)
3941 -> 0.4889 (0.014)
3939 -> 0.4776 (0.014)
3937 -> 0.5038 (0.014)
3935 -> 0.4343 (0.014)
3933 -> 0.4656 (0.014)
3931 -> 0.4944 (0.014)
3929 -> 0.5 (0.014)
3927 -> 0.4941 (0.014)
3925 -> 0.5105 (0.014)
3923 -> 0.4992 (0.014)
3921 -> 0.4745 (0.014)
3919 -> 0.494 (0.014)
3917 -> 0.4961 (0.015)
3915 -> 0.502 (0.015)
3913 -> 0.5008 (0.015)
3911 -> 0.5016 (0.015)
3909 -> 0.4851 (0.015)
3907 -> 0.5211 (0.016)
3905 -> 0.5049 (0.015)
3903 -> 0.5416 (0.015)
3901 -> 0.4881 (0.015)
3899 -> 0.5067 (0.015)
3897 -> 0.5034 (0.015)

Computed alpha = 0.5034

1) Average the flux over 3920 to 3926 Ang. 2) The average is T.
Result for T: 0.495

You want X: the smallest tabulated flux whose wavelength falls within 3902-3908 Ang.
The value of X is 0.5049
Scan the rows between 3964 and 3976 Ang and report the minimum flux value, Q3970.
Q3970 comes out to 0.4996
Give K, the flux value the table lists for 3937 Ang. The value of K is 0.5038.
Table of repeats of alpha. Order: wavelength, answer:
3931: 0.4944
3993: 0.5893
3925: 0.5105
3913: 0.5008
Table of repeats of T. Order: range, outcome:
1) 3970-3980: 0.558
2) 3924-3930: 0.502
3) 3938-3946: 0.488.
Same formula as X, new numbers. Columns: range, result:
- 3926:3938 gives 0.4343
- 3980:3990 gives 0.5908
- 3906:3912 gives 0.4851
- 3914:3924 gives 0.4745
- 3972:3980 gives 0.5505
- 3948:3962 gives 0.5086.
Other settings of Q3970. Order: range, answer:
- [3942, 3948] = 0.4876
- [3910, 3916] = 0.5008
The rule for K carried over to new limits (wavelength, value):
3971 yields 0.521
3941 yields 0.4889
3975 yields 0.5678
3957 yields 0.5298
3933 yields 0.4656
